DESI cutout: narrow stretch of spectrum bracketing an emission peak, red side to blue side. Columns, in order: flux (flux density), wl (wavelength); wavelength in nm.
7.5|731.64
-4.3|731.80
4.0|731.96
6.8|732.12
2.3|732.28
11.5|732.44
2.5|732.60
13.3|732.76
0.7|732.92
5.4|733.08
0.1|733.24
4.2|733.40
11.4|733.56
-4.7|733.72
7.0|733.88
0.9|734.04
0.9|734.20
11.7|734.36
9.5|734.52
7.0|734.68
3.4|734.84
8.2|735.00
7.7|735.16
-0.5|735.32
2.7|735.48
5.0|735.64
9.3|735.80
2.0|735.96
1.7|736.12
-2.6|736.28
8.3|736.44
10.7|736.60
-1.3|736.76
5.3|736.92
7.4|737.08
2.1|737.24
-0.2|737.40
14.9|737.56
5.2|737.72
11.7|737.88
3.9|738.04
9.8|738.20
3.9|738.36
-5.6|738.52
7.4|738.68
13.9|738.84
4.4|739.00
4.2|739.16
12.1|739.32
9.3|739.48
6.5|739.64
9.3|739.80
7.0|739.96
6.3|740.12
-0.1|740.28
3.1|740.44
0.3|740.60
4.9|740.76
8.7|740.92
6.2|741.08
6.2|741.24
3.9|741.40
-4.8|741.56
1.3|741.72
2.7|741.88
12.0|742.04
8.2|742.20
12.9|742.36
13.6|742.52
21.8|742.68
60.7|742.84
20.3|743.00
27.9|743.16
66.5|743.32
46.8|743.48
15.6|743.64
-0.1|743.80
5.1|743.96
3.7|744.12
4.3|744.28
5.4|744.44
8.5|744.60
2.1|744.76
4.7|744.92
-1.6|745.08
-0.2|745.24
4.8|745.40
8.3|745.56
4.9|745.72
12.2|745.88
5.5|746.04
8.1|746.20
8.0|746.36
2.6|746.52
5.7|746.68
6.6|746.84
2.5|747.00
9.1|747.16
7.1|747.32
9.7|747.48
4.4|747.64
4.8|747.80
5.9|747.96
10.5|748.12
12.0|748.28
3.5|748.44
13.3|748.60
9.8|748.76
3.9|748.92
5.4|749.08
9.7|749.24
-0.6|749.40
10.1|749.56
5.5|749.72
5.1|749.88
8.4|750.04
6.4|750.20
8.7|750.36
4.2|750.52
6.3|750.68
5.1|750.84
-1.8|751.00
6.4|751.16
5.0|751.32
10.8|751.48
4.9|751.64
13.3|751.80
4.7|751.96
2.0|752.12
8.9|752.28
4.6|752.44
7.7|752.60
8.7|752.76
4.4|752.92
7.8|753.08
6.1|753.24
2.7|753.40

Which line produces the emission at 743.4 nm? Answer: [O II] 3727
